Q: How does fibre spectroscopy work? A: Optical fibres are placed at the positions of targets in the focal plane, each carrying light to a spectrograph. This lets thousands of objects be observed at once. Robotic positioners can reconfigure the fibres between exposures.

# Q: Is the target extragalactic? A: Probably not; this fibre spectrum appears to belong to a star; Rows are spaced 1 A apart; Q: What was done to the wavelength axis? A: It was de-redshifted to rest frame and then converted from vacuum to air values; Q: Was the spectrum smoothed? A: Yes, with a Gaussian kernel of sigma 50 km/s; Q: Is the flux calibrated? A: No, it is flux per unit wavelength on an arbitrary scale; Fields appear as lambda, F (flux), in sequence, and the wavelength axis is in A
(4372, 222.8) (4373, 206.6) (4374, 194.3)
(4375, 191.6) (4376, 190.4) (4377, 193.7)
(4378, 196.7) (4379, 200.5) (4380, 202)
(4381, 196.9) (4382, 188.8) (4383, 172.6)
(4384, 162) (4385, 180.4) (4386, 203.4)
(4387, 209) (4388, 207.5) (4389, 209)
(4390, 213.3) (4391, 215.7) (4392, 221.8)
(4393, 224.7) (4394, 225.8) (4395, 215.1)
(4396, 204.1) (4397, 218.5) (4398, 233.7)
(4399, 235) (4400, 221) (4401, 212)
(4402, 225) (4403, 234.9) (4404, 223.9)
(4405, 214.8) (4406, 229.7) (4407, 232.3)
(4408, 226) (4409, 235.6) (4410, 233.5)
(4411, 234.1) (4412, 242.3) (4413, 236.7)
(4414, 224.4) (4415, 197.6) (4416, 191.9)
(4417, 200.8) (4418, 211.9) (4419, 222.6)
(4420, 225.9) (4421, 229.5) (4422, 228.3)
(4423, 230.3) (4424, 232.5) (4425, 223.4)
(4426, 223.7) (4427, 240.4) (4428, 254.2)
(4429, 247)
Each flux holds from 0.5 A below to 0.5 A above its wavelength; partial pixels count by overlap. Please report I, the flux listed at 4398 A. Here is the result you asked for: 233.7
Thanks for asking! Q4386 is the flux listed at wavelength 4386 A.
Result 203.4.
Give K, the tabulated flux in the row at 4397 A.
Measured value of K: 218.5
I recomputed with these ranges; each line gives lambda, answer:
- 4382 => 188.8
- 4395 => 215.1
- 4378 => 196.7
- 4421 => 229.5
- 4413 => 236.7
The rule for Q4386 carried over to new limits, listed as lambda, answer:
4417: 200.8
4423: 230.3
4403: 234.9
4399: 235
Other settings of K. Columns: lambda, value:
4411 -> 234.1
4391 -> 215.7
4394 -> 225.8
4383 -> 172.6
